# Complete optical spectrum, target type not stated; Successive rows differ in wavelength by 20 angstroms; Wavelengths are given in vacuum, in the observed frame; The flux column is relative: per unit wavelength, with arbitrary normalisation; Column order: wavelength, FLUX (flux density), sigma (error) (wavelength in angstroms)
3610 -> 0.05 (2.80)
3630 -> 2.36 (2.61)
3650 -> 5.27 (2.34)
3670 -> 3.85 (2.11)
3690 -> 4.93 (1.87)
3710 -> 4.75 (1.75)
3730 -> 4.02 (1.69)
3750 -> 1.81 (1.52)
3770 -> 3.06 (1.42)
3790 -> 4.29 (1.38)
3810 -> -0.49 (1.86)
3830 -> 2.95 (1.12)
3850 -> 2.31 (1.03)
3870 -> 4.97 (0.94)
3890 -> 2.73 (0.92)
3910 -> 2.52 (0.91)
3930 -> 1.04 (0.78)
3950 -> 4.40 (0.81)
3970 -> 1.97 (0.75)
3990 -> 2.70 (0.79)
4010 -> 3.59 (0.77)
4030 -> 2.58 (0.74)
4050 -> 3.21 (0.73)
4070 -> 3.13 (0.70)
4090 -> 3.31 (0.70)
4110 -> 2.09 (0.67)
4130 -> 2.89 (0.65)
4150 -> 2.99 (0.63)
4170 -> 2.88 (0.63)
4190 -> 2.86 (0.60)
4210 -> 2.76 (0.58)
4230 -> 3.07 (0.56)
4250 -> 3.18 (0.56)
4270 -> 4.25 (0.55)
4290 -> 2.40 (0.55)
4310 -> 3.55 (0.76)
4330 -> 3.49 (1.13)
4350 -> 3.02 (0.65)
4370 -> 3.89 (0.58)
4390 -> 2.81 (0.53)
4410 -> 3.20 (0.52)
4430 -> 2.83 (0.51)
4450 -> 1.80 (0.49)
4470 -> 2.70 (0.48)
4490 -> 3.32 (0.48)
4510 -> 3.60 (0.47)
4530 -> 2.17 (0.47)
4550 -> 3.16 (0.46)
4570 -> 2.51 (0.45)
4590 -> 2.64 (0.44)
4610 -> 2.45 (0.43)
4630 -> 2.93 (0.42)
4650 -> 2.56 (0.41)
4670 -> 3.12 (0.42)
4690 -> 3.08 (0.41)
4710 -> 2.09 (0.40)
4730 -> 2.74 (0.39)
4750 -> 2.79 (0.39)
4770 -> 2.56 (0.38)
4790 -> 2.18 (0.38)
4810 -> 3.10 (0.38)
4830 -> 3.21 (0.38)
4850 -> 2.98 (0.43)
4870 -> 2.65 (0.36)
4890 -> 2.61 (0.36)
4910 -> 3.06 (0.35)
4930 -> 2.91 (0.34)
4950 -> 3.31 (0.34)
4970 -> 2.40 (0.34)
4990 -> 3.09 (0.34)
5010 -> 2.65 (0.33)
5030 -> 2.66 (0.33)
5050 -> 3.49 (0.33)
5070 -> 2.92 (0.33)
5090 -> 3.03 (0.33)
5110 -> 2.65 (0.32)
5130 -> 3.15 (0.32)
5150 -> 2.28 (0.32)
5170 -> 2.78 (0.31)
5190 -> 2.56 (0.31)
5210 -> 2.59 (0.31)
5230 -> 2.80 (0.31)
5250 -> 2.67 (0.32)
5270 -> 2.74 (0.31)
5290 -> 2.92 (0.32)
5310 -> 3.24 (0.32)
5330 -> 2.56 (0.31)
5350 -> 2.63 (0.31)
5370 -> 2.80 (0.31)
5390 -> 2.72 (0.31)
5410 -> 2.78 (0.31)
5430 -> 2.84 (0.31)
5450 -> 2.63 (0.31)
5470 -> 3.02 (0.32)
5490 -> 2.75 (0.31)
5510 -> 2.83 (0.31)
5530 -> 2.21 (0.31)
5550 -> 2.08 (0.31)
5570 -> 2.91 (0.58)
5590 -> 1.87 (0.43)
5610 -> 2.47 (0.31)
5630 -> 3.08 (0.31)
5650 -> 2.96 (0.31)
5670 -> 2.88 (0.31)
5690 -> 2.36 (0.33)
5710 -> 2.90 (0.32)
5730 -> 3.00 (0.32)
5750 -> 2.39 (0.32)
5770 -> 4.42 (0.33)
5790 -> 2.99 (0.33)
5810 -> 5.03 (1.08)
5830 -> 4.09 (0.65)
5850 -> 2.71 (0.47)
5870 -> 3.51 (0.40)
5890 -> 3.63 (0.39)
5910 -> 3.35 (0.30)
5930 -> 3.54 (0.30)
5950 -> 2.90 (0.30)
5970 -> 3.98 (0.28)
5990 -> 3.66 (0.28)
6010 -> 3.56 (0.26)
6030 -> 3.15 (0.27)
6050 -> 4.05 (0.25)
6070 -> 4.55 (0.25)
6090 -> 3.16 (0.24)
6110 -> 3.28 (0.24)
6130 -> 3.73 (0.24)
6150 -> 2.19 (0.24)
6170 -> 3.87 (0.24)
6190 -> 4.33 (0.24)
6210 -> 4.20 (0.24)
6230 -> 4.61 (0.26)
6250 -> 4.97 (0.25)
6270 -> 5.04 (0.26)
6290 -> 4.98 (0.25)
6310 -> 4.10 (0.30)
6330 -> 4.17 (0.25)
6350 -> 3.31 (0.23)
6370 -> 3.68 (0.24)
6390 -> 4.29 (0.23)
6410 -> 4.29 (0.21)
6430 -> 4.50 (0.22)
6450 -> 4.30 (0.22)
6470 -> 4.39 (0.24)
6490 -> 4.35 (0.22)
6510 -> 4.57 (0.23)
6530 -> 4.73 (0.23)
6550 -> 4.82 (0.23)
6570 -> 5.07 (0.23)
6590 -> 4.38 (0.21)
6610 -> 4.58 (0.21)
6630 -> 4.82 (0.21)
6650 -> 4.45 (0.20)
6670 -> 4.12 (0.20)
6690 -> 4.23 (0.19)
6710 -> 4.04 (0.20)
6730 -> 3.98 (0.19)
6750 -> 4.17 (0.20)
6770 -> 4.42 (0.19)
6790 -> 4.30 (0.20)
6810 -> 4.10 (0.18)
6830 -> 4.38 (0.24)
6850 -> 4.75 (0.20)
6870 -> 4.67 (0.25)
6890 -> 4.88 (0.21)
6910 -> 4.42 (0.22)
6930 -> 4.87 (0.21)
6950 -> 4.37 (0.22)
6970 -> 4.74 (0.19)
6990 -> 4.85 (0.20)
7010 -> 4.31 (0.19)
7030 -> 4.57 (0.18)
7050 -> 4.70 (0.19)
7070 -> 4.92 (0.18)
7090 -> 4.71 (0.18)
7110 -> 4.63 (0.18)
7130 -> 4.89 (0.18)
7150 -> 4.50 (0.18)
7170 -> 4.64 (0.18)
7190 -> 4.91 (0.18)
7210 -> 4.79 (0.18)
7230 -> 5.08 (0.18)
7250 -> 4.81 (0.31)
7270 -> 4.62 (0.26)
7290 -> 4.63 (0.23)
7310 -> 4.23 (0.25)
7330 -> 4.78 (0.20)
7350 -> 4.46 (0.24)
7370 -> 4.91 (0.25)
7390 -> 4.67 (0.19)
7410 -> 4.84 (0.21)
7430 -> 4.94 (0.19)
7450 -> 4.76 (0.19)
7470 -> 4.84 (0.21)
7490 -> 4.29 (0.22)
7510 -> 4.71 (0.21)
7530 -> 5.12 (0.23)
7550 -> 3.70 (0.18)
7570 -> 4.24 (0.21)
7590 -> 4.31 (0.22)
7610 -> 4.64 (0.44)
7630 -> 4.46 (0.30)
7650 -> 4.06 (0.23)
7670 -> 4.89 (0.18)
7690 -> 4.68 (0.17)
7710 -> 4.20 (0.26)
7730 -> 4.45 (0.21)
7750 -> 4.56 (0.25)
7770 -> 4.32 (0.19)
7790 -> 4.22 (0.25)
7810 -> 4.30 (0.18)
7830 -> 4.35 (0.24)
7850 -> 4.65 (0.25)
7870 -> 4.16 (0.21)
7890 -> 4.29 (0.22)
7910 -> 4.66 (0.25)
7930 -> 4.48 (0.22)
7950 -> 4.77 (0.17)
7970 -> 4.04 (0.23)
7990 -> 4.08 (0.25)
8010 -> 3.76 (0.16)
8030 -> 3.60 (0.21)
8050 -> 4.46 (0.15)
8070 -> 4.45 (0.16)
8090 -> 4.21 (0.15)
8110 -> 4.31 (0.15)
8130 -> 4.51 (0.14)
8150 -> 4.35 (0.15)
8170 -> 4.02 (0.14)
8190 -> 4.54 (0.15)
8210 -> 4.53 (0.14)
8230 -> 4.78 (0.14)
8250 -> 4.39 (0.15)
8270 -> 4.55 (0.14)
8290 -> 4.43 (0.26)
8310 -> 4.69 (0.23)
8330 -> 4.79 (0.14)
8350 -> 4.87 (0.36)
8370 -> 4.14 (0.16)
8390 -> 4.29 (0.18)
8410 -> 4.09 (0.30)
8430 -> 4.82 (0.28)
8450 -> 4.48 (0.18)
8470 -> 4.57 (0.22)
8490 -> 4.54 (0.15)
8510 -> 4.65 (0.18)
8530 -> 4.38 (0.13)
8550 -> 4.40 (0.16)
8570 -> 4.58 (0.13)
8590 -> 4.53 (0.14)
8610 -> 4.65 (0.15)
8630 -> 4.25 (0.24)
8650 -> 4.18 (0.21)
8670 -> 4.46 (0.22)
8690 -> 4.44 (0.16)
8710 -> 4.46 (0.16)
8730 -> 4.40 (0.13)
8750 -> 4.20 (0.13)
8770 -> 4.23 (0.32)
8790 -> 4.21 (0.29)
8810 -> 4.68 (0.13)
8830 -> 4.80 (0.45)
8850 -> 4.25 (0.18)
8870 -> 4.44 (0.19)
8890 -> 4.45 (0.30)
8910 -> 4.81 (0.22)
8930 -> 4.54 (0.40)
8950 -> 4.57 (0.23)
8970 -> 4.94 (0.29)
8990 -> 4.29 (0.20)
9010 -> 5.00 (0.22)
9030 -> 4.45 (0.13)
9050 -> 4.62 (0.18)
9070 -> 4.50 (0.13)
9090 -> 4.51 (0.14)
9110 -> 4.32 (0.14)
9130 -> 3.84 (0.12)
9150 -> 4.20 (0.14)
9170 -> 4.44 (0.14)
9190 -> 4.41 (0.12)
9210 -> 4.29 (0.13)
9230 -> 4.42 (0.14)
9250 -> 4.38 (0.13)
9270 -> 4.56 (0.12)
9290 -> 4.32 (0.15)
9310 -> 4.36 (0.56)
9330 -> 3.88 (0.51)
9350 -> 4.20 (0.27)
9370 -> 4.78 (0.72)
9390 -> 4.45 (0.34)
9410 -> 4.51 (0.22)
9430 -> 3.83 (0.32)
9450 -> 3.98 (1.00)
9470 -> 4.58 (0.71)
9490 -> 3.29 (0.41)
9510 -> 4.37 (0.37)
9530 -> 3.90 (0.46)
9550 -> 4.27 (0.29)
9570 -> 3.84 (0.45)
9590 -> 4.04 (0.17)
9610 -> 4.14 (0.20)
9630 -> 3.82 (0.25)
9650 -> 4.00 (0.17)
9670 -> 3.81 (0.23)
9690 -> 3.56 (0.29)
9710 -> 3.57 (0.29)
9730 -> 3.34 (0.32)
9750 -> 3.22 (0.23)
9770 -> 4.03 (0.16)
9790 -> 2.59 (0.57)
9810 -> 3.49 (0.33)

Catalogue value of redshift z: 0.55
